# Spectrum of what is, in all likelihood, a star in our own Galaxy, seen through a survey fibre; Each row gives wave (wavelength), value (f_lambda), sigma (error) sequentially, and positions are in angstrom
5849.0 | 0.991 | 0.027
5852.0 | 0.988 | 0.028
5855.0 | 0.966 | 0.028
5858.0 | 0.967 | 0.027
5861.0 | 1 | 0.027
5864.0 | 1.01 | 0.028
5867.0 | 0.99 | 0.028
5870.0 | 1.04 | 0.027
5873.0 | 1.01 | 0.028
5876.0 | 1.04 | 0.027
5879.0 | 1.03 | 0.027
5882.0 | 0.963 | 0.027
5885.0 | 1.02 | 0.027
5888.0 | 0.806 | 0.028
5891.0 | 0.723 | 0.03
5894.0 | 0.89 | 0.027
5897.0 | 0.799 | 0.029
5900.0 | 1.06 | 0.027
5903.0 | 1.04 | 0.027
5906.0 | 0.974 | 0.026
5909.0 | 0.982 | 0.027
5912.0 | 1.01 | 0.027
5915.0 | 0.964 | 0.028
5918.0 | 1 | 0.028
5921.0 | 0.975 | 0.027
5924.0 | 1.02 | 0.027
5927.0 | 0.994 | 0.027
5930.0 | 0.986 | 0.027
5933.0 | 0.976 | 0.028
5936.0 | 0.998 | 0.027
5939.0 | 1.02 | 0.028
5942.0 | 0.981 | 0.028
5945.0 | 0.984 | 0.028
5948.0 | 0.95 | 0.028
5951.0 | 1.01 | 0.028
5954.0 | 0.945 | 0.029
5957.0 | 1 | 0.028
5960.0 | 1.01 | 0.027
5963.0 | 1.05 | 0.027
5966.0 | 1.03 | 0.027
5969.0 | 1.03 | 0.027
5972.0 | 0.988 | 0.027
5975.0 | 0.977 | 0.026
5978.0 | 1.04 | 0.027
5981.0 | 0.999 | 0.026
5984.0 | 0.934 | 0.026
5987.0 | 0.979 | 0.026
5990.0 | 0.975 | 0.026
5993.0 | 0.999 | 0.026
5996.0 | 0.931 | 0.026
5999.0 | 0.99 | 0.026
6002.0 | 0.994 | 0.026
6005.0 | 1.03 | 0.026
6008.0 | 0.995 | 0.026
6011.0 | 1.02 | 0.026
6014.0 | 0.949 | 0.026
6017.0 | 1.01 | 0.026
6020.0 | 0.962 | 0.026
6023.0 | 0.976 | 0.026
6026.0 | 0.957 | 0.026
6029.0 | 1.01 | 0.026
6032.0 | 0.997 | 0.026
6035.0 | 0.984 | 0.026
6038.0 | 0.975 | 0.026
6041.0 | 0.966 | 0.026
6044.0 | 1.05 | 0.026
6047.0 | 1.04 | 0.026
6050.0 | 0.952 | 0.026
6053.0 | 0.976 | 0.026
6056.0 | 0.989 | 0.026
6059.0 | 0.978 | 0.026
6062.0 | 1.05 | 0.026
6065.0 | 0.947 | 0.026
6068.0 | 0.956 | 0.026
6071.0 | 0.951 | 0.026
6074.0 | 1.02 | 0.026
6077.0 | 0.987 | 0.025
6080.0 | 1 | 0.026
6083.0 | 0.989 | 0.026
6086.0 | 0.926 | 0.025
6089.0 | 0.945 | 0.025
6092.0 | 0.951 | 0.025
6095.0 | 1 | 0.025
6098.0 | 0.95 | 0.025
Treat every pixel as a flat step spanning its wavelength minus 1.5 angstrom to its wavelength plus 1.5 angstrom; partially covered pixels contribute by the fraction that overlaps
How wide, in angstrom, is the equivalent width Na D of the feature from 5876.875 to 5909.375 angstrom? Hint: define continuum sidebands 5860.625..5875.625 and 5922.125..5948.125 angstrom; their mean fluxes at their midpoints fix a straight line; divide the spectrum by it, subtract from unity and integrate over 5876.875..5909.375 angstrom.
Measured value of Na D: 2.2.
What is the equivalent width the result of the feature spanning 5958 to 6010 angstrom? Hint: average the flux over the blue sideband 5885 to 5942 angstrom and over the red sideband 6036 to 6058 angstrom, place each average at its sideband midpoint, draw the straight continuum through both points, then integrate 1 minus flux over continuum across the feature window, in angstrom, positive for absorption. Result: -1.12 angstrom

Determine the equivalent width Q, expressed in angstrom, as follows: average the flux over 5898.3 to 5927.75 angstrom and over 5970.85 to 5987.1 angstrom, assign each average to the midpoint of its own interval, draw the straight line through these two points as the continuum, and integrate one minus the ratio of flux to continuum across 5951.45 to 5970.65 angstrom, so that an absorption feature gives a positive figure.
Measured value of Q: -0.4 angstrom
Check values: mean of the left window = 1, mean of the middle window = 1.01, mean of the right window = 0.987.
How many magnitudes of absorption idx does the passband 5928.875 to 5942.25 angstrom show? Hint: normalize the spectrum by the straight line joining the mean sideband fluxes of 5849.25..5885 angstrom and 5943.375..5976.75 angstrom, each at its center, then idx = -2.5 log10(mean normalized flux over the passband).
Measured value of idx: 0.01 mag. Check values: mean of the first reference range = 1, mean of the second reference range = 0.998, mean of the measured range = 0.993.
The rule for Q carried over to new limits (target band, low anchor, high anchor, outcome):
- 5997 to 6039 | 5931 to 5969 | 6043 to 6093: 0.0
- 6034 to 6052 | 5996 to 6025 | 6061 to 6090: -0.2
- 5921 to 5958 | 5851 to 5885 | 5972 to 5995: 0.1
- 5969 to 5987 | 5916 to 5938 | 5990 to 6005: -0.1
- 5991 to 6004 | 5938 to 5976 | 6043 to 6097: 0.2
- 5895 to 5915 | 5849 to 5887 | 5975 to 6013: 0.4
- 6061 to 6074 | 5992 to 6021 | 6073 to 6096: 0.0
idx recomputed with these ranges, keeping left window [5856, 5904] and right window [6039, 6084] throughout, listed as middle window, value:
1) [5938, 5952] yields -0.018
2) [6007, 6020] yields -0.008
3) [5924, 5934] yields -0.025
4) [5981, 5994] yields 0.005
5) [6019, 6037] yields 0.004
